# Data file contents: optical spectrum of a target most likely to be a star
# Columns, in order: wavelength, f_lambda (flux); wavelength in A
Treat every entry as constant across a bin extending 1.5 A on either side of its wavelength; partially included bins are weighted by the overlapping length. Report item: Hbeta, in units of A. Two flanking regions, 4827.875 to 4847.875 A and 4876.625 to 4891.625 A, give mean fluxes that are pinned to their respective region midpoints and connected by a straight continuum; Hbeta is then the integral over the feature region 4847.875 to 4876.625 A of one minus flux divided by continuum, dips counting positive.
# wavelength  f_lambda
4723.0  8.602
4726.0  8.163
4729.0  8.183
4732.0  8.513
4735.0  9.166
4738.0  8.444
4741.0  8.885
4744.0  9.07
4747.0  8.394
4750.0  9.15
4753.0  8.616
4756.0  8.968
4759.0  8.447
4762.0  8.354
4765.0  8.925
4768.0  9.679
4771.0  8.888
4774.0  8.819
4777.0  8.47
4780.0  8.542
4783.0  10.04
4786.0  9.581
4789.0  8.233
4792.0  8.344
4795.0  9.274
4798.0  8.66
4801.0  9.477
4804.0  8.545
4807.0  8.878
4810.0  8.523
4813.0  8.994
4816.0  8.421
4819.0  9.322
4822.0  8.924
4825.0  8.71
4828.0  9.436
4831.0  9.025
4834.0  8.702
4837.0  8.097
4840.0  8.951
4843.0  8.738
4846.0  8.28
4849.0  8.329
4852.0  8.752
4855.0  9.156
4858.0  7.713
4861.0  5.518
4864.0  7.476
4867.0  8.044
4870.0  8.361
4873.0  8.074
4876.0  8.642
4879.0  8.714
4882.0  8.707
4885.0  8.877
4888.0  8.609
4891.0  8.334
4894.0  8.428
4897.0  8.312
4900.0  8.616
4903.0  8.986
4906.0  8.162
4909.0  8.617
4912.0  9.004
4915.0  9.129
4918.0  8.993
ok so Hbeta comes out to 2.3 A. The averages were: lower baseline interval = 8.69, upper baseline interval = 8.67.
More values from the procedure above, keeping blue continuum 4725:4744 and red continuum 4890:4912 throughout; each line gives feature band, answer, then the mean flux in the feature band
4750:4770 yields -0.6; 8.86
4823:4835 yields -0.6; 8.98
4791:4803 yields -0.5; 8.95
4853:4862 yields 1.0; 7.64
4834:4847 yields 0.0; 8.55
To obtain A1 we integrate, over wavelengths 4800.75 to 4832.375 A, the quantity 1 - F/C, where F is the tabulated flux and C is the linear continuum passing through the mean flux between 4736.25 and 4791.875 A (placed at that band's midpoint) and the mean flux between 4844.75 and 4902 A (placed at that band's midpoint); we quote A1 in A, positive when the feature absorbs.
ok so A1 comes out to -1.3 A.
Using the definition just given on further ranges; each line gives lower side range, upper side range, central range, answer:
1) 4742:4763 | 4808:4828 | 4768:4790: -0.56 A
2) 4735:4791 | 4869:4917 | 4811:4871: 1.80 A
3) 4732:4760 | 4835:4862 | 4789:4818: -1.02 A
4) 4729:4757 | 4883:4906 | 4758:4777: -0.22 A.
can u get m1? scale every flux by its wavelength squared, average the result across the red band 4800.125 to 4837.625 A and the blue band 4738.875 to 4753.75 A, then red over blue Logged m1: 1.04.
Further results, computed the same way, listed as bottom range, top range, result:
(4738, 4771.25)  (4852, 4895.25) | 0.98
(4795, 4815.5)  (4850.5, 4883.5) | 0.94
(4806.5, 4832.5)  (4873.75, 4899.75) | 0.99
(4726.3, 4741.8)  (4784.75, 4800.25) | 1.05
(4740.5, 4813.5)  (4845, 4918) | 0.99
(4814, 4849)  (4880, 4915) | 1.01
